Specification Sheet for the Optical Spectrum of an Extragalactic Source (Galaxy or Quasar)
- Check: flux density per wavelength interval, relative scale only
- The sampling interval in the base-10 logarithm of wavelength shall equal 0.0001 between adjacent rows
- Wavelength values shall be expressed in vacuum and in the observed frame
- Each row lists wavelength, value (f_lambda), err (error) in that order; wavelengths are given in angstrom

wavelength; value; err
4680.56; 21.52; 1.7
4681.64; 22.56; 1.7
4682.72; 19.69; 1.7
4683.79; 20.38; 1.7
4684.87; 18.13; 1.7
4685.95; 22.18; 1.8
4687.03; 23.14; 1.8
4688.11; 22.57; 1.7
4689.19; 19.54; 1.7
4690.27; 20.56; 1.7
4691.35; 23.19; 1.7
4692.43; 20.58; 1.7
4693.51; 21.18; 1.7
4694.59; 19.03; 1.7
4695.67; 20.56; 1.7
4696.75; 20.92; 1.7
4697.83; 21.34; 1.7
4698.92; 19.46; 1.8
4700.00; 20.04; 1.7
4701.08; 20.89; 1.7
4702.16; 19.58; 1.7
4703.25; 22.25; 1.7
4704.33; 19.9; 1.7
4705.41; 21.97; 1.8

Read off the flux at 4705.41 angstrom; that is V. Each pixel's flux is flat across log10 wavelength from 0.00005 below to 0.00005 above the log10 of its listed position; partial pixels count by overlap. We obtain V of 21.97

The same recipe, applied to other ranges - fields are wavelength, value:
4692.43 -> 20.58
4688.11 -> 22.57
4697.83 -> 21.34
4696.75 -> 20.92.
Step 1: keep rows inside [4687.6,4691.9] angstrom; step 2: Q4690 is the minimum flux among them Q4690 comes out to 19.54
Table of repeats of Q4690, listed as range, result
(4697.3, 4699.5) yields 19.46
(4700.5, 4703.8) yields 19.58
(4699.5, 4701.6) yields 20.04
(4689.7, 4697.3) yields 19.03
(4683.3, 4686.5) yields 18.13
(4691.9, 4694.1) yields 20.58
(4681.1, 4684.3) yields 19.69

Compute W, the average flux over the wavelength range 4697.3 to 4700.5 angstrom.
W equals 20.2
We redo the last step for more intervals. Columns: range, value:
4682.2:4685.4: 19.4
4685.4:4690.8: 21.6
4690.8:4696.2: 20.9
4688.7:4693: 21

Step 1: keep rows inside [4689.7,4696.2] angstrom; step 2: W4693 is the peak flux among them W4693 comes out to 23.19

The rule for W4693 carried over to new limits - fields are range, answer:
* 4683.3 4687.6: 23.14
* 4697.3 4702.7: 21.34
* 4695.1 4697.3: 20.92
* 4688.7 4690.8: 20.56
